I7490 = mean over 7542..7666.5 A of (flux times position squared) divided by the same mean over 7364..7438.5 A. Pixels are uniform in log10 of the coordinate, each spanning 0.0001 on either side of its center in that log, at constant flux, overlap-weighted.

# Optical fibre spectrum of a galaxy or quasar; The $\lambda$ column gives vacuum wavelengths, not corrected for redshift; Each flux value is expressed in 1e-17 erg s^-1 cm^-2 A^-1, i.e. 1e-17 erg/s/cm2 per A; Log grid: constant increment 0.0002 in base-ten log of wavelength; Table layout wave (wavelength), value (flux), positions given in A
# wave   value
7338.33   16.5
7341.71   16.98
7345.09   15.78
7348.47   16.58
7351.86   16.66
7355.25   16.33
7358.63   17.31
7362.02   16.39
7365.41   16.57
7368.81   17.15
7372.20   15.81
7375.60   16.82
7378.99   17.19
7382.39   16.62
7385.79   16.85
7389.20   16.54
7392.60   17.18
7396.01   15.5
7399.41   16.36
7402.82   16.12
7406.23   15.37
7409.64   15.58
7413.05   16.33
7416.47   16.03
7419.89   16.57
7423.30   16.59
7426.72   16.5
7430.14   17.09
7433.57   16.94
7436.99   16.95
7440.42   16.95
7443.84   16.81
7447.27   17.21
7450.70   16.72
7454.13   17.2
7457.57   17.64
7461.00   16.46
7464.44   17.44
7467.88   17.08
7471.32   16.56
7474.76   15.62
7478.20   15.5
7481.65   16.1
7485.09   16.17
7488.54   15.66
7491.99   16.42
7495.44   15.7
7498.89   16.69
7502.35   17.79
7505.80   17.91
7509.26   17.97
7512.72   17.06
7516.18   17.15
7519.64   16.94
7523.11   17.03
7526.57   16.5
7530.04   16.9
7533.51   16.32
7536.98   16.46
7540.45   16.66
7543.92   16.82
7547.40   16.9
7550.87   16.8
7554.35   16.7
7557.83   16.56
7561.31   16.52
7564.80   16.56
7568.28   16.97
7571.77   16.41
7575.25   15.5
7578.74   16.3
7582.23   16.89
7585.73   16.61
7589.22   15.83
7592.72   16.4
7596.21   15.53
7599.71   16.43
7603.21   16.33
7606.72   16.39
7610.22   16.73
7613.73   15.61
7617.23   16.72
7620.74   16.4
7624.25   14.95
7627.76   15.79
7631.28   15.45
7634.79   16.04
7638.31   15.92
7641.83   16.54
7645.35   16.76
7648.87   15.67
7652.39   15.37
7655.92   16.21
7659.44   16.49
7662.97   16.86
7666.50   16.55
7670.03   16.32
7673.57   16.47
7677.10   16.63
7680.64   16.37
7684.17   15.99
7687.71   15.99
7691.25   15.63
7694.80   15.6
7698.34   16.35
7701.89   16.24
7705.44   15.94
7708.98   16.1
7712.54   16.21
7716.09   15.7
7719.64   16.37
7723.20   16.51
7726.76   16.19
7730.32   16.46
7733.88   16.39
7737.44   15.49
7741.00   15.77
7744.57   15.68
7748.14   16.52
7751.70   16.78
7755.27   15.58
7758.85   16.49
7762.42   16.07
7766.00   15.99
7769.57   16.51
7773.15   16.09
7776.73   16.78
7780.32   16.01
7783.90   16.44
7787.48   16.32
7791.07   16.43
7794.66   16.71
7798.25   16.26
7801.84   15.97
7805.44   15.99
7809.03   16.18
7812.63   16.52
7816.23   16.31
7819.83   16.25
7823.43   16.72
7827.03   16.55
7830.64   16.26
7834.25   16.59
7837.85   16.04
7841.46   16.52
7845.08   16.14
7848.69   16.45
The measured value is 1.0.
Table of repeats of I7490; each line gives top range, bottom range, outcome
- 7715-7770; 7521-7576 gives 1.02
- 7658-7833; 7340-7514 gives 1.06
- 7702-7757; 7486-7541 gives 1.01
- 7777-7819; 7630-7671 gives 1.05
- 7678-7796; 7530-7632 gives 1.03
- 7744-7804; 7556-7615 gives 1.05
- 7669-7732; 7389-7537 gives 1.03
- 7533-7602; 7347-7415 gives 1.05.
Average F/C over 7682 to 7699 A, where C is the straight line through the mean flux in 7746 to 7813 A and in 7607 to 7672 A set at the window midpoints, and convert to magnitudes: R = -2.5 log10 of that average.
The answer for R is 0.02 mag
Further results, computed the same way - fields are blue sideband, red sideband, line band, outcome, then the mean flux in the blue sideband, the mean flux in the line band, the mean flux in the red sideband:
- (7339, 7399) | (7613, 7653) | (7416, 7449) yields -0.02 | 16.6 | 16.8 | 16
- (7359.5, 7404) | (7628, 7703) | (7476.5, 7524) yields -0.02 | 16.6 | 16.7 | 16.2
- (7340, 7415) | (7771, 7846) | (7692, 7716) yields 0.02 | 16.5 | 16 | 16.3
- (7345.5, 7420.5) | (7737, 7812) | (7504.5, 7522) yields -0.07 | 16.4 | 17.4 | 16.2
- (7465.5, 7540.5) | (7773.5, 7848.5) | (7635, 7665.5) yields 0.02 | 16.7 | 16.2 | 16.3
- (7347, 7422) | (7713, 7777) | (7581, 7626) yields 0.00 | 16.4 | 16.2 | 16.2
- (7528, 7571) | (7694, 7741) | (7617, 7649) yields 0.03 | 16.7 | 16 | 16.1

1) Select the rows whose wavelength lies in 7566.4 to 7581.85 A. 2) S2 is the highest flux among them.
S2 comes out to 16.97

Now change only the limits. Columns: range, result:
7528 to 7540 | 16.9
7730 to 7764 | 16.78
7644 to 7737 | 16.86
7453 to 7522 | 17.97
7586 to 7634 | 16.73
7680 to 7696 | 16.37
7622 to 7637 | 16.04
